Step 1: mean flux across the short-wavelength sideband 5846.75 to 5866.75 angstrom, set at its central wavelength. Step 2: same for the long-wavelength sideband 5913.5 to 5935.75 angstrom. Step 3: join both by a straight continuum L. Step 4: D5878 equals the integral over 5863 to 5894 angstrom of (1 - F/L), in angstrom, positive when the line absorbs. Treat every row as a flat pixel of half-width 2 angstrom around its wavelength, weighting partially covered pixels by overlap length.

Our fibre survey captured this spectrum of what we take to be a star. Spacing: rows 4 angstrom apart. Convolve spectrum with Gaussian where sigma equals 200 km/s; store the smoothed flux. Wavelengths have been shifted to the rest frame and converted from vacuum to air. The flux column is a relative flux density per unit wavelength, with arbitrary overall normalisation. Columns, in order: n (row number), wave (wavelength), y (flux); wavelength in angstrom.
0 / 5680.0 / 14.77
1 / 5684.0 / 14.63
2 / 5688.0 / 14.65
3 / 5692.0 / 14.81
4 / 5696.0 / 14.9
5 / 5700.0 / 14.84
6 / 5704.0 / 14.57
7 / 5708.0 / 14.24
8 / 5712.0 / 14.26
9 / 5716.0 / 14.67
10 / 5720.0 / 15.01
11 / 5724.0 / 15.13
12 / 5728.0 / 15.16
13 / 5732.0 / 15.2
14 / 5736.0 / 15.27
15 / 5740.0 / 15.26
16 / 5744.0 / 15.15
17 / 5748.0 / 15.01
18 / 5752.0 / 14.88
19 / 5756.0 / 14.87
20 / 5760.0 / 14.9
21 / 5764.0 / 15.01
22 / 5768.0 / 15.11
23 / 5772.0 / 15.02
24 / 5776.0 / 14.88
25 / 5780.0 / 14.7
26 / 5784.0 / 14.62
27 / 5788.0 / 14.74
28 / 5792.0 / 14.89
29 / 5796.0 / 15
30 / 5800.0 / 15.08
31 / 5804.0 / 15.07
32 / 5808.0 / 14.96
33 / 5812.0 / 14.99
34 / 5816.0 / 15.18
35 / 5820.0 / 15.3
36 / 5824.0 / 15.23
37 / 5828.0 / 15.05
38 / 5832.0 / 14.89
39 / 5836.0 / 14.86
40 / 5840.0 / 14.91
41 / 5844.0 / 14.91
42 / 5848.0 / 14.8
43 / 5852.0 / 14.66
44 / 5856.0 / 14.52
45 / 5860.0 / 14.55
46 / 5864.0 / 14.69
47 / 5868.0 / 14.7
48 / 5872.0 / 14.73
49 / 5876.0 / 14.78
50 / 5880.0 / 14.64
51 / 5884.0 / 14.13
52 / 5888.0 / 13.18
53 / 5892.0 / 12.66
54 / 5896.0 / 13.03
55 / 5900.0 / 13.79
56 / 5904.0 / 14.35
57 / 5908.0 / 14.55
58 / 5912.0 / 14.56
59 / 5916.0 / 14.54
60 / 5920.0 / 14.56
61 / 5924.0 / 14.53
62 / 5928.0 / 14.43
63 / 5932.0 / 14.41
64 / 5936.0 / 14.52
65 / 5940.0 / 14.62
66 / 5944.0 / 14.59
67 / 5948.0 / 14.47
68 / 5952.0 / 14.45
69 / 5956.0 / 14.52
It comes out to 0.90 angstrom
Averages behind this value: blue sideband 14.6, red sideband 14.5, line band 14.2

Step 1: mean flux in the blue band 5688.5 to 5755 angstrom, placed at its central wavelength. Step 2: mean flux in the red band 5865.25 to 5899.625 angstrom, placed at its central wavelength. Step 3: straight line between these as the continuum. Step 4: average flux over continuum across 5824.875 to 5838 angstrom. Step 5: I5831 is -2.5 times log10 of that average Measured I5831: -0.05 mag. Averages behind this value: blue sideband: 14.9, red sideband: 14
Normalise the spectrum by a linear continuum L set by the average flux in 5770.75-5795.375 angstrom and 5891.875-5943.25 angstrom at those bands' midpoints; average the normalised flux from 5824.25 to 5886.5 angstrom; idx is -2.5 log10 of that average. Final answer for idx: -0.02 mag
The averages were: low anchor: 14.8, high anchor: 14.3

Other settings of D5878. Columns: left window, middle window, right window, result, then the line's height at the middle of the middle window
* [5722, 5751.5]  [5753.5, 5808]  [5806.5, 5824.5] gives 0.8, 15.1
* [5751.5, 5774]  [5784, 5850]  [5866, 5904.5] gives -2.0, 14.5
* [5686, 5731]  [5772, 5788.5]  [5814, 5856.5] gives 0.1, 14.9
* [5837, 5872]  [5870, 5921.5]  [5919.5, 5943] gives 1.8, 14.6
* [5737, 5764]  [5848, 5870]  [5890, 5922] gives -0.5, 14.3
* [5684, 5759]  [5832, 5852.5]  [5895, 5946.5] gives -0.4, 14.6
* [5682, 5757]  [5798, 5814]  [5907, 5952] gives -0.3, 14.7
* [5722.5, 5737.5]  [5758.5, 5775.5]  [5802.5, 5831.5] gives 0.2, 15.2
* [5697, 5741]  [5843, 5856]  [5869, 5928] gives -0.3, 14.4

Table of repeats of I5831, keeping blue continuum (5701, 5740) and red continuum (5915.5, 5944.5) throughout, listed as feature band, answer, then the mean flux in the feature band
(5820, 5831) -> -0.03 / 15.1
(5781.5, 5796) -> 0.00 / 14.8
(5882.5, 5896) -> 0.10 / 13.2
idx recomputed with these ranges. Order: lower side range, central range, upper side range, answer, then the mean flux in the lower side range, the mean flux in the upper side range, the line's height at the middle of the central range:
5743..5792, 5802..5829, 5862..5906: -0.041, 14.9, 14.1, 14.6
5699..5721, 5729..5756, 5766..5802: -0.029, 14.6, 14.9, 14.7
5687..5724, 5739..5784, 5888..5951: -0.029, 14.7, 14.2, 14.6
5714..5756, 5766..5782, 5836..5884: 0.002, 15.1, 14.7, 15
